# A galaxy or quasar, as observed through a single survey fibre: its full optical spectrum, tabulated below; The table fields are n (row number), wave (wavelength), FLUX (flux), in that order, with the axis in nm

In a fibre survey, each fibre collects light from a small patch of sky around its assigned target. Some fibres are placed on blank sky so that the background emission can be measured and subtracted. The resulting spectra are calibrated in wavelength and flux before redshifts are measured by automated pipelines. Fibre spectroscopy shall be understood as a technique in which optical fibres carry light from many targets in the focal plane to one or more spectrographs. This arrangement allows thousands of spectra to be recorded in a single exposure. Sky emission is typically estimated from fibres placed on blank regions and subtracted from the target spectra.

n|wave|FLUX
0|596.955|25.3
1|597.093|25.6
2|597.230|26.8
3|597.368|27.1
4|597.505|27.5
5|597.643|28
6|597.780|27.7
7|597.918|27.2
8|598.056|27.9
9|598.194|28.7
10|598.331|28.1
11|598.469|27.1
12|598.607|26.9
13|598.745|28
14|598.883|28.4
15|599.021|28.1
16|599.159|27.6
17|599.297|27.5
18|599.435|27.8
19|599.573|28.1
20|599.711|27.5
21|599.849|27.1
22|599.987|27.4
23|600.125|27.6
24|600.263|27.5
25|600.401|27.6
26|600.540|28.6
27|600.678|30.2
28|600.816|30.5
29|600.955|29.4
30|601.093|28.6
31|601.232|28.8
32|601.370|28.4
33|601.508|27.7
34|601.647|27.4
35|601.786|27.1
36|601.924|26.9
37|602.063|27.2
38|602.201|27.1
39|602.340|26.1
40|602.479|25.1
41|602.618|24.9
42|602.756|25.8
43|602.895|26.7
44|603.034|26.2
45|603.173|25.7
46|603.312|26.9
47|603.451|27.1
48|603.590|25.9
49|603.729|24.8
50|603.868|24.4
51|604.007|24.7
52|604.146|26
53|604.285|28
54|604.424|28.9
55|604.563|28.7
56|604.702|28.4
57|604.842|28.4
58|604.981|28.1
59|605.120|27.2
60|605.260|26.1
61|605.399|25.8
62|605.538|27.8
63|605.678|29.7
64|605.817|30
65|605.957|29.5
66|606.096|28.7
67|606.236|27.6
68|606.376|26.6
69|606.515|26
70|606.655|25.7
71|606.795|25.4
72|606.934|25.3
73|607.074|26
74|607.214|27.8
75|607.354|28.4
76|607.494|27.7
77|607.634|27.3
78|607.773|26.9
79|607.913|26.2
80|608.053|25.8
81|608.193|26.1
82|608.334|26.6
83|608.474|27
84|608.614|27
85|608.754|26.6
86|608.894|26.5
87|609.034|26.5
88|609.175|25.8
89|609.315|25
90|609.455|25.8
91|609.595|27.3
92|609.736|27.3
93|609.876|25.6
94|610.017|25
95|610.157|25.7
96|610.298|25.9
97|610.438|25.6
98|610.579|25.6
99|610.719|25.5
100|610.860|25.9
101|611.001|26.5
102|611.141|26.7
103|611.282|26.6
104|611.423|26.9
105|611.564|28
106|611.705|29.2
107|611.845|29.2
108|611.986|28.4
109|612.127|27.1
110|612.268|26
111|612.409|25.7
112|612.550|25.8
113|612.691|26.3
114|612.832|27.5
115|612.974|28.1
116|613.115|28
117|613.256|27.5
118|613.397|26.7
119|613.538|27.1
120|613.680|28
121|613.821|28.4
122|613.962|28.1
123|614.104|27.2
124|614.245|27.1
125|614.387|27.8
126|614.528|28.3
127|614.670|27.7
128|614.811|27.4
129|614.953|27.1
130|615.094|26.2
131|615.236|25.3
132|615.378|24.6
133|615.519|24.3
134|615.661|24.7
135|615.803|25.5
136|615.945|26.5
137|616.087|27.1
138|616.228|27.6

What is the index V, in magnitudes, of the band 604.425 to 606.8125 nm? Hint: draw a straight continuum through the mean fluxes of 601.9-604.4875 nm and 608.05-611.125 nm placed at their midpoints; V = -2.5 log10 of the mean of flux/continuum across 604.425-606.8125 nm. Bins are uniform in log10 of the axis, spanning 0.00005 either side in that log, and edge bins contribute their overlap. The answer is -0.06 mag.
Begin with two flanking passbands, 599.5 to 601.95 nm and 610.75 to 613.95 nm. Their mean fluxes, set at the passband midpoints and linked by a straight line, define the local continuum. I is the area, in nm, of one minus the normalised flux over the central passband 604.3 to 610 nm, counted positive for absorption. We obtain 0.122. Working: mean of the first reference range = 28.2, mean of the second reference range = 27.2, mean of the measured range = 27.1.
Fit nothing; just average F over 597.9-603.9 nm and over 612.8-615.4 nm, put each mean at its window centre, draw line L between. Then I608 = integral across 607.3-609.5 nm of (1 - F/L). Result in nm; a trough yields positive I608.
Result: 0.06 nm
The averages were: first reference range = 27.4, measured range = 26.6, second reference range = 27.3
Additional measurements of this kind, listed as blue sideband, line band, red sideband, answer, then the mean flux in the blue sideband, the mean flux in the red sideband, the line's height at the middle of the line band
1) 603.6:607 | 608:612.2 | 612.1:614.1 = 0.09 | 27.1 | 27.2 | 27.2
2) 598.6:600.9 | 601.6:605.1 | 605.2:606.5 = 0.16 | 28.1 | 27.9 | 28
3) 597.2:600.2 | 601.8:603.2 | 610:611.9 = 0.06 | 27.7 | 26.6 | 27.3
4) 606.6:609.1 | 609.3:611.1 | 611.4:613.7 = 0.07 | 26.6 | 27.4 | 27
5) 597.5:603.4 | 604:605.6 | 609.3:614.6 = -0.01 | 27.5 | 26.9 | 27.3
